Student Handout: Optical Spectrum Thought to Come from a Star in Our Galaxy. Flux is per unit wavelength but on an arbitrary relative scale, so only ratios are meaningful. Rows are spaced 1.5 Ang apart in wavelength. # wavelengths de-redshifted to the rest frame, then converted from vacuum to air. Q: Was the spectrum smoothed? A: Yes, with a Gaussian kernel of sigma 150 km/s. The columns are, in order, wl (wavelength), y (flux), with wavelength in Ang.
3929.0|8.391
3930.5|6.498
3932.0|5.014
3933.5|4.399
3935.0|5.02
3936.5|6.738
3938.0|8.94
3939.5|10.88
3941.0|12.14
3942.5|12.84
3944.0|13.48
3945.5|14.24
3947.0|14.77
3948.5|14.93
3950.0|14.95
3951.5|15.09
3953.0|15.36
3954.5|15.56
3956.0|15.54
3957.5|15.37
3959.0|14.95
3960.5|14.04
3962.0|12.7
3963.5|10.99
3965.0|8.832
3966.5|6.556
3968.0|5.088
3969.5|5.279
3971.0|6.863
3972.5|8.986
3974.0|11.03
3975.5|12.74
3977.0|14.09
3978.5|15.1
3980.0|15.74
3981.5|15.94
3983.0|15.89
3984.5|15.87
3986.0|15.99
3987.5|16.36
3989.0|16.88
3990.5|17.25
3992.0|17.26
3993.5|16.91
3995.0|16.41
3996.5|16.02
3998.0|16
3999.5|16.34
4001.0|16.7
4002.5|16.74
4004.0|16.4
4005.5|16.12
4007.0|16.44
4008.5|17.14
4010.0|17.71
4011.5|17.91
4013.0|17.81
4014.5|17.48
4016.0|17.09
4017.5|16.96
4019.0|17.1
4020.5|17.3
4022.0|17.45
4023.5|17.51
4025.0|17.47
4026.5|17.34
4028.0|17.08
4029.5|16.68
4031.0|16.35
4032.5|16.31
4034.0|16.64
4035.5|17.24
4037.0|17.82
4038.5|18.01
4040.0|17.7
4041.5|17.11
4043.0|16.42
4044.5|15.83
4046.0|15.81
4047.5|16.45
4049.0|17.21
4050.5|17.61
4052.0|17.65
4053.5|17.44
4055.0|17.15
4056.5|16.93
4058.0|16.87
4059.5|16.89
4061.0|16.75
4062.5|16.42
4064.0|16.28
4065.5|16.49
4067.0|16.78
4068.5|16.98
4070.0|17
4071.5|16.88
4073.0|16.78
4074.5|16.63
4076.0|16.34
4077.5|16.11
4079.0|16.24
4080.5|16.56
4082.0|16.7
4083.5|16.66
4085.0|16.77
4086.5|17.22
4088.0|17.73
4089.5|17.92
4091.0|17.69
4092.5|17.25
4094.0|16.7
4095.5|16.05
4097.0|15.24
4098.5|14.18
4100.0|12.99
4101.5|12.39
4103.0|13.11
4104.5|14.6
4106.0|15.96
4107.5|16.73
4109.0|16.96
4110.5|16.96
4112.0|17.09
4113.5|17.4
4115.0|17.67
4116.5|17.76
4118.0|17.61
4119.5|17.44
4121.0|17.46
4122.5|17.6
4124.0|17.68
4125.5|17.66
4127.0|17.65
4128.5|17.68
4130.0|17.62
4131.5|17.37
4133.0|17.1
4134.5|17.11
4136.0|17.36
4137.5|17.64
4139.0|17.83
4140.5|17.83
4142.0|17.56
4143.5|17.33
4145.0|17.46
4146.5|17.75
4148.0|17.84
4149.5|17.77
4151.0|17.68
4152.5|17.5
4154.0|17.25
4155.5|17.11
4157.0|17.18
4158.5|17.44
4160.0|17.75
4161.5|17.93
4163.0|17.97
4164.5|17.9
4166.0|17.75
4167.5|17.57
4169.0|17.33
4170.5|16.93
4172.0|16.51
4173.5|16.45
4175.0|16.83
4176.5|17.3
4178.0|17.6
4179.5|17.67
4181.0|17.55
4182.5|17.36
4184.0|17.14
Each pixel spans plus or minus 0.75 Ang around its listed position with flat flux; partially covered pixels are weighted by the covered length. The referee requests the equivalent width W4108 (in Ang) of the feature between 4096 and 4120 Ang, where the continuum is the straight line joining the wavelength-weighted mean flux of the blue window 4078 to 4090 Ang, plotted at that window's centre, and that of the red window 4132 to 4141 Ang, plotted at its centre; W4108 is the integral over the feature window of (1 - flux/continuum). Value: 1.8 Ang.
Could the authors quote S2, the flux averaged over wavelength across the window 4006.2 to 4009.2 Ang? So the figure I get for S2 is 16.8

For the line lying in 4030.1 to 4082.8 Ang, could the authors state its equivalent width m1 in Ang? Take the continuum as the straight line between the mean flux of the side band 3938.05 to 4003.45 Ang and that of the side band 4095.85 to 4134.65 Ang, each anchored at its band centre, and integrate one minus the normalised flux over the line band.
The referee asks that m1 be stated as -4.90 Ang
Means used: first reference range 13.8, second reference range 16.5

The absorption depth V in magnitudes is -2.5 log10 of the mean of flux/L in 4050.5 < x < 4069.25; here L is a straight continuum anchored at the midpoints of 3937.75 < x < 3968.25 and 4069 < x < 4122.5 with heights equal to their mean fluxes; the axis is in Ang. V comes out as -0.091 mag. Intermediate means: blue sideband 12.9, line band 16.9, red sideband 16.4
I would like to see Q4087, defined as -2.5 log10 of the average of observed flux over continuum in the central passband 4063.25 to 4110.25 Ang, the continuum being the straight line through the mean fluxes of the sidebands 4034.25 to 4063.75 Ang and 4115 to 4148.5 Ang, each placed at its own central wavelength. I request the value 0.07 mag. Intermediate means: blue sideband 17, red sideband 17.6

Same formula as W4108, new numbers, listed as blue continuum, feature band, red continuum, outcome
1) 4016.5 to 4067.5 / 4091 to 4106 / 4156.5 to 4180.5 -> 1.9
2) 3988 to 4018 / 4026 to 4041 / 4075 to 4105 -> -0.5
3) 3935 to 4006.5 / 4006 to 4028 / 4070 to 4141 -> -4.0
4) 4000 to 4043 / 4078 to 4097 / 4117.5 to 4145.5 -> 0.5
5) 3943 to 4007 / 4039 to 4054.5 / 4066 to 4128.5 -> -1.4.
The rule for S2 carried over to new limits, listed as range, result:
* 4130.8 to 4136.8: 17.2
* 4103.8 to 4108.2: 15.8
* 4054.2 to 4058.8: 17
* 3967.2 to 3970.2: 5.2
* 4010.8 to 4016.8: 17.6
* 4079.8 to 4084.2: 16.6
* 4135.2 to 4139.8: 17.6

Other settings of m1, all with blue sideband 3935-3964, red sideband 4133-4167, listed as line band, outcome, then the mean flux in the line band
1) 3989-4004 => -2.6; 16.6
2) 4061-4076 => -0.9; 16.7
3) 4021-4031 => -1.6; 17.2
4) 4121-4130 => -0.3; 17.6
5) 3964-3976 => 4.8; 8.14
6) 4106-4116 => -0.2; 17.1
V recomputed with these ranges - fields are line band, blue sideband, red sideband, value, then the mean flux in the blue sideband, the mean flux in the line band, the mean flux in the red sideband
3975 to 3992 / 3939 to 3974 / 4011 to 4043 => -0.12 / 12.1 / 15.7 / 17.2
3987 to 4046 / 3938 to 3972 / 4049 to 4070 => -0.14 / 12.2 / 16.9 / 17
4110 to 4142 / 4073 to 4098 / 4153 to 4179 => -0.03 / 16.7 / 17.5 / 17.3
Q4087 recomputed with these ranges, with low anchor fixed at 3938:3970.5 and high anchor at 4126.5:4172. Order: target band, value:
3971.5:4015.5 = -0.177 mag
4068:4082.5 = -0.069 mag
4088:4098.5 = -0.042 mag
